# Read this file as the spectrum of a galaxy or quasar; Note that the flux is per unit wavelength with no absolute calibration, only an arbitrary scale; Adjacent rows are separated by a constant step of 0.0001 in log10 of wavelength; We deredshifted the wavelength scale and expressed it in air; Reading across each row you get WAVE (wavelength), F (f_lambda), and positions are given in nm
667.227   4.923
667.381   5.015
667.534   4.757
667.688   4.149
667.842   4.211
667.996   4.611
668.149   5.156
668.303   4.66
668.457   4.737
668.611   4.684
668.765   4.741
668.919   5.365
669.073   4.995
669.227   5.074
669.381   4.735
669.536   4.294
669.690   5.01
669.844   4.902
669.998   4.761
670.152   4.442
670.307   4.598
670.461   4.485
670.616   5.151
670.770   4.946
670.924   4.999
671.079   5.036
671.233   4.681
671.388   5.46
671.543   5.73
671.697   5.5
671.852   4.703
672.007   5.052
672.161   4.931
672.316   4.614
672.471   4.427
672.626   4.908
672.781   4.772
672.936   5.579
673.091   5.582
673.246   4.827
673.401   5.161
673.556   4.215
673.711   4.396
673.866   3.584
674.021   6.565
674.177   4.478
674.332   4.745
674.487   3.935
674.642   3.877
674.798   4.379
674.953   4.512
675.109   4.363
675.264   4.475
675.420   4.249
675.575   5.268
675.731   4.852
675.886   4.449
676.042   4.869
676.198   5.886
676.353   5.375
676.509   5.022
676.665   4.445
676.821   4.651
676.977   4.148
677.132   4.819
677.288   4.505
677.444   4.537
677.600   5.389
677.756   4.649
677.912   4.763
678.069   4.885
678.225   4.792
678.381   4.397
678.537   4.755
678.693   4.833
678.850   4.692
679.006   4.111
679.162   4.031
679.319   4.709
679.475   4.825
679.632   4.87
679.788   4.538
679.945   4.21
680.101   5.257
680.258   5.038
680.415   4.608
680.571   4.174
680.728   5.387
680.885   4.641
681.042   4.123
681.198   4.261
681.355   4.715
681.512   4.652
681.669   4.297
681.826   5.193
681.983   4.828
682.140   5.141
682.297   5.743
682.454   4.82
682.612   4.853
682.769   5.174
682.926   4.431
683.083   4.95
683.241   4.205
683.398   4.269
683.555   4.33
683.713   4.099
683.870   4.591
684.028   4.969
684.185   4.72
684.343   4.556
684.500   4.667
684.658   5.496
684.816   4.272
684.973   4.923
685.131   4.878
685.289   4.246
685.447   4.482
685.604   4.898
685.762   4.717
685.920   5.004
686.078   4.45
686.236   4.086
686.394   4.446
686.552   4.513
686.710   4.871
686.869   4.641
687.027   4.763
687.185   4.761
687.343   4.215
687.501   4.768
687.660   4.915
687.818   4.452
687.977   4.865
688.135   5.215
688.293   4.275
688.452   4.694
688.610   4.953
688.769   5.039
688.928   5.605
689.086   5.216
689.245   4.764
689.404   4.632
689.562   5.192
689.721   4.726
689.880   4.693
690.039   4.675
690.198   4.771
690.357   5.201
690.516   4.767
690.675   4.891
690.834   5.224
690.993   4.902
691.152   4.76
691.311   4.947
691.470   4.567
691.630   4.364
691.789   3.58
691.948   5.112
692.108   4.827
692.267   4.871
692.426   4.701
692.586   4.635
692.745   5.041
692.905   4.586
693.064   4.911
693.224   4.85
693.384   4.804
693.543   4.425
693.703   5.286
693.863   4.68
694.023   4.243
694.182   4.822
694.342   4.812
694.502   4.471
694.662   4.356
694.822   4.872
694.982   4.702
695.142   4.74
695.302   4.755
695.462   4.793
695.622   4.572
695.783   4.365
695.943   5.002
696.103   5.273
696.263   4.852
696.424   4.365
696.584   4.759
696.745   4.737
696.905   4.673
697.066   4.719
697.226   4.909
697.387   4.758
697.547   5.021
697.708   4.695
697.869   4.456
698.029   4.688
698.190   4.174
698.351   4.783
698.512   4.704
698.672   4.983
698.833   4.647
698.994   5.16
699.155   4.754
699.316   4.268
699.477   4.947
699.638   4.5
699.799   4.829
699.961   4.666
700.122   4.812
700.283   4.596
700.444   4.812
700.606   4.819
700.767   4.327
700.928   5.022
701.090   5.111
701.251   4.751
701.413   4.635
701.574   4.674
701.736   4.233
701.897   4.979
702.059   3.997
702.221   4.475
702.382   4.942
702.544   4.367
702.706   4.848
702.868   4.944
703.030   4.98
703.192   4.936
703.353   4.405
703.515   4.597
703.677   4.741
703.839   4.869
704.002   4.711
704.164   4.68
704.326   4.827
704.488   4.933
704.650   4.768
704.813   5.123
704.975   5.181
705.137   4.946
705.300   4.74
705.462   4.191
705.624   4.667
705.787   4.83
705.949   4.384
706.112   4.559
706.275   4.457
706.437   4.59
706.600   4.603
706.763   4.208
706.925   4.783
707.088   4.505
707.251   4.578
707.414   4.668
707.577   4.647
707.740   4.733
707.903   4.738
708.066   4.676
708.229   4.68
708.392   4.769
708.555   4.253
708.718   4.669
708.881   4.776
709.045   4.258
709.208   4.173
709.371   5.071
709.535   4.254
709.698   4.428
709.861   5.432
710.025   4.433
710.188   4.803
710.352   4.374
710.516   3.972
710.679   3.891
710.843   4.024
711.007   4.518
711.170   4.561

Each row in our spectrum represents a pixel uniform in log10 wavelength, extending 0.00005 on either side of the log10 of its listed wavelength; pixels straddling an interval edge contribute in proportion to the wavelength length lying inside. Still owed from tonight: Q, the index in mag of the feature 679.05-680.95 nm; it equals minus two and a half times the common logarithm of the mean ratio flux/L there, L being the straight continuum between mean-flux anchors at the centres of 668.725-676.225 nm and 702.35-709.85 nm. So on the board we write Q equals 0.02 mag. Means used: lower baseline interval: 4.82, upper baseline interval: 4.67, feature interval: 4.68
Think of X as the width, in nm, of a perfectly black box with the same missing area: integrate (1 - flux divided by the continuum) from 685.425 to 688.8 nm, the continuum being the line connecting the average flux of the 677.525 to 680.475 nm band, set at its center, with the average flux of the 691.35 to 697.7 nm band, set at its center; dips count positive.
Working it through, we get 0.019 nm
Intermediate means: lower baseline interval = 4.7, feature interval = 4.68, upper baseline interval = 4.71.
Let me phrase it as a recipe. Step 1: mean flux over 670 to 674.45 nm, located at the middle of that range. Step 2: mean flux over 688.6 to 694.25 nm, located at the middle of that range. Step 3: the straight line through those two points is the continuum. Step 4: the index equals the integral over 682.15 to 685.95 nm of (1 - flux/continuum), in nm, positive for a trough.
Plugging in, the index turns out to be 0.10 nm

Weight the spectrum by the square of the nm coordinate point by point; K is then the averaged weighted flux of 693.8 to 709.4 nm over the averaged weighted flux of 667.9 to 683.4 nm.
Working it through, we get 1.06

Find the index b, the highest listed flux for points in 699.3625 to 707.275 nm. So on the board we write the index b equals 5.181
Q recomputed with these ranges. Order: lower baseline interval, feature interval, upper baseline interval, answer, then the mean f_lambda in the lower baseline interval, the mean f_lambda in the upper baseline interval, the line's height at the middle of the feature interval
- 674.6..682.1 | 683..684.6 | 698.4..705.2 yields 0.03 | 4.68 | 4.75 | 4.7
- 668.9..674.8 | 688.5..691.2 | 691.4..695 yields -0.05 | 4.84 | 4.67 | 4.7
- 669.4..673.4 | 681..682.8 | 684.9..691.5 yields 0.00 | 4.94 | 4.78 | 4.84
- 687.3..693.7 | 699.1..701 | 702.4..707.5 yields 0.01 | 4.8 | 4.7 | 4.73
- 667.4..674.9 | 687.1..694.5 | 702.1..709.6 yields -0.01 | 4.81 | 4.67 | 4.73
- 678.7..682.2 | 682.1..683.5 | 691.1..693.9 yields -0.04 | 4.65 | 4.72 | 4.66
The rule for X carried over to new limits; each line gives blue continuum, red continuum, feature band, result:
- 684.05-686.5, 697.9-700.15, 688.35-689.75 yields -0.091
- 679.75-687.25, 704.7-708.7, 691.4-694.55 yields -0.008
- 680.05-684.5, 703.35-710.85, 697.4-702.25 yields -0.045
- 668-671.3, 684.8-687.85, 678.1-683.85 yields 0.029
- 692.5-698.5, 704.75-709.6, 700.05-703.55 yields -0.021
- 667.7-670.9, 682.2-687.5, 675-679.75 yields 0.001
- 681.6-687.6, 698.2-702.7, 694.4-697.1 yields -0.009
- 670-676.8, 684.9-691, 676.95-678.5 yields 0.033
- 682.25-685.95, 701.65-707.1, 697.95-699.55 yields -0.008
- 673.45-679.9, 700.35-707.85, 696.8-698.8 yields -0.013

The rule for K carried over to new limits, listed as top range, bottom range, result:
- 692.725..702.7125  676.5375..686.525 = 1.06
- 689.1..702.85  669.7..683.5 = 1.05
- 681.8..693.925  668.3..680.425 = 1.04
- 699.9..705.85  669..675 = 1.07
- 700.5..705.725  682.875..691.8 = 1.05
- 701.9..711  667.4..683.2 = 1.06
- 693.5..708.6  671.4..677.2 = 1.06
